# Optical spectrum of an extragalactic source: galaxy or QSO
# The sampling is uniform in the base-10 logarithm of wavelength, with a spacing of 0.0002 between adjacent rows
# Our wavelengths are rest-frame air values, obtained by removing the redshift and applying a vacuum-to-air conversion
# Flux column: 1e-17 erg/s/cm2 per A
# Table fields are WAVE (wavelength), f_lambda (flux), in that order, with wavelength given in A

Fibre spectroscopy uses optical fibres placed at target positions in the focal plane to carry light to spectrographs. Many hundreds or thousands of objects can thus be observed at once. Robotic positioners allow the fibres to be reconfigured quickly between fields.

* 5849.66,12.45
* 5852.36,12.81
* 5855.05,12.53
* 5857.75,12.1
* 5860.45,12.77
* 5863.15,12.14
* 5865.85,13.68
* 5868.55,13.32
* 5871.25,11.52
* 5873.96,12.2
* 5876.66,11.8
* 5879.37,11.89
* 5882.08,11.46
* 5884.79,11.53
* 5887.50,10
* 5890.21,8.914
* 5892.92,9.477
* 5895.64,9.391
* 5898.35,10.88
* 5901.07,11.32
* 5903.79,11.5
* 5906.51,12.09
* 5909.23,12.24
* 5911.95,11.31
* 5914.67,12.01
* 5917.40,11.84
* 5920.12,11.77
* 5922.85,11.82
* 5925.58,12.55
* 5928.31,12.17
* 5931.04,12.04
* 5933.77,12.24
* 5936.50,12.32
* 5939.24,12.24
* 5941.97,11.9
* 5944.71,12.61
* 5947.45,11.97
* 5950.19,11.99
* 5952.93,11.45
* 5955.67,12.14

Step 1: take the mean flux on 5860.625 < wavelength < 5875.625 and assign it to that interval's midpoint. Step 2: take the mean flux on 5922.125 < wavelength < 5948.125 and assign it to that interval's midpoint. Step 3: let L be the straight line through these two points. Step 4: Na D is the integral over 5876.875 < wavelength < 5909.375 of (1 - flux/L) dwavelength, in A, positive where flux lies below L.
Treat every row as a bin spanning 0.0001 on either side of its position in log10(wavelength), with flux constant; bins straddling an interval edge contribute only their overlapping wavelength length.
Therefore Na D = 4.1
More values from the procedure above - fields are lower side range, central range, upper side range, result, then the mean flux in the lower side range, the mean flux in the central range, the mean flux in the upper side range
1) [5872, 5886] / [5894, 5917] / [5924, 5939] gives 1.29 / 11.8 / 11.3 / 12.3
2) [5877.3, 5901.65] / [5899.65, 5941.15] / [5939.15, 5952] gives -2.02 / 10.6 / 12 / 12.1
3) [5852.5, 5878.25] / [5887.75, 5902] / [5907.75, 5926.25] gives 2.57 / 12.5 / 9.96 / 11.9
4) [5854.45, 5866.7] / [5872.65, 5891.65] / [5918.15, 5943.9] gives 2.07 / 12.6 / 11.1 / 12.1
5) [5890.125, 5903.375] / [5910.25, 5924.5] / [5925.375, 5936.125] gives -0.43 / 10.2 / 11.8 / 12.2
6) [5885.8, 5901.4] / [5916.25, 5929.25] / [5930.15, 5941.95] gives -0.61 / 9.95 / 12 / 12.2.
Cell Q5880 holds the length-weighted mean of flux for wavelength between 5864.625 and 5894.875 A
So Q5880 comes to 11.4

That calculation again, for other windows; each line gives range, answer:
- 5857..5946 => 11.7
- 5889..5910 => 10.7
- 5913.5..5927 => 12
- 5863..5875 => 12.6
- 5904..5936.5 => 12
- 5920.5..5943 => 12.1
